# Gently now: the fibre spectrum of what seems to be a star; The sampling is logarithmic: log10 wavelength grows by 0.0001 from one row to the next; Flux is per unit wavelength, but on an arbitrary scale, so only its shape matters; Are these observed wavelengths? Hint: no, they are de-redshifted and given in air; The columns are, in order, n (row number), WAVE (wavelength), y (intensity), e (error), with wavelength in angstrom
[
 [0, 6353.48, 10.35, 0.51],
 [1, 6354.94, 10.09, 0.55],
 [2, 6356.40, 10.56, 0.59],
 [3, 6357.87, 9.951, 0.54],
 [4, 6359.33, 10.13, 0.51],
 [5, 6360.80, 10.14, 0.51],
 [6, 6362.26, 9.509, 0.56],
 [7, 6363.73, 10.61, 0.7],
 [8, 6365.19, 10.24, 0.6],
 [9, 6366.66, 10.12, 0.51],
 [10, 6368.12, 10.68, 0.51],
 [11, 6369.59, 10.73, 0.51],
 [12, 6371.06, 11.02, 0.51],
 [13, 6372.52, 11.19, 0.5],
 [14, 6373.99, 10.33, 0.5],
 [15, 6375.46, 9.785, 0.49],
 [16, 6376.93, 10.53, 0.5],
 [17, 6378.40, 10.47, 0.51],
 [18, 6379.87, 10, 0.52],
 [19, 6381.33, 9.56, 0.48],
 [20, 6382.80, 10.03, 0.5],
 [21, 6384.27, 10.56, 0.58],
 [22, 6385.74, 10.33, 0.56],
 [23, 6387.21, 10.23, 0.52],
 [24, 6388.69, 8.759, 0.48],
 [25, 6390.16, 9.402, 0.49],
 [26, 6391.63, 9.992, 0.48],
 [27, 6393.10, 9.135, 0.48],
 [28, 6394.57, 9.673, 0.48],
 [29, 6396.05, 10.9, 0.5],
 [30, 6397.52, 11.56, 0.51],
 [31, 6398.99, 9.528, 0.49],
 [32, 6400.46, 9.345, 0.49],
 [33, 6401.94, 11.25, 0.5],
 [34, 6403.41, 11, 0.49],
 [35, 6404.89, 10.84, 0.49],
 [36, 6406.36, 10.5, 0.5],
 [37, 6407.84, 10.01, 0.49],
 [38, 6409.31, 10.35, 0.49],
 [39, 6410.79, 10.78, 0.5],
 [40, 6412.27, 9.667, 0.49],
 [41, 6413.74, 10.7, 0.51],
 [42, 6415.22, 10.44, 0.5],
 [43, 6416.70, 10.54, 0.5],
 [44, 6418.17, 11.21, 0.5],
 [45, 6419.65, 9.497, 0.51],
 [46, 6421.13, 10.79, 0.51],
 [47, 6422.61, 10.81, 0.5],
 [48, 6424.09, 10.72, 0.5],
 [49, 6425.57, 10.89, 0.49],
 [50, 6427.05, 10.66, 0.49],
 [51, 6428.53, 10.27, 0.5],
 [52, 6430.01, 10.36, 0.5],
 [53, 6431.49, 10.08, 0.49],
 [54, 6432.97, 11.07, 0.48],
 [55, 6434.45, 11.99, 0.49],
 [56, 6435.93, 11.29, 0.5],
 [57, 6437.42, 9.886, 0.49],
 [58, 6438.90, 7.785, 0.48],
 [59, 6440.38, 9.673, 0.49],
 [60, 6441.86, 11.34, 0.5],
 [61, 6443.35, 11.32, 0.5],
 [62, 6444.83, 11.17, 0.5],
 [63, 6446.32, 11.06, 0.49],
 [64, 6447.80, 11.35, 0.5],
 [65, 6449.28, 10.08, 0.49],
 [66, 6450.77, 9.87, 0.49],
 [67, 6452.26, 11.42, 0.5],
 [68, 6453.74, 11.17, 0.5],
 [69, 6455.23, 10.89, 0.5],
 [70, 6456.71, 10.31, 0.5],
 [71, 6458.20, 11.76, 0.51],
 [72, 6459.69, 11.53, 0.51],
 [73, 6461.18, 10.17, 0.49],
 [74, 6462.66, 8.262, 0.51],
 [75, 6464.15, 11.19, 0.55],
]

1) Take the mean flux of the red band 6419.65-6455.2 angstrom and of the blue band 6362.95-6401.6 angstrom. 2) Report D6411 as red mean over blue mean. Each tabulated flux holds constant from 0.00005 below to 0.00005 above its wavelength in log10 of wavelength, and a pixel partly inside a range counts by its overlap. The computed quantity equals 1.0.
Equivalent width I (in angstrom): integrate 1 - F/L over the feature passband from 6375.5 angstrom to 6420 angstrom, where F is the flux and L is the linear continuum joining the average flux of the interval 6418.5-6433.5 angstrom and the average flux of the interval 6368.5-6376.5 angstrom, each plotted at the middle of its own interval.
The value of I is 1.4 angstrom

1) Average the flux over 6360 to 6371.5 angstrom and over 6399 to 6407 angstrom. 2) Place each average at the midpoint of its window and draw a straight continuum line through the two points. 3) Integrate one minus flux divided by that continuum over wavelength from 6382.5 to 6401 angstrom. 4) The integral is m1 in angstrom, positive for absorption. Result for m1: 0.9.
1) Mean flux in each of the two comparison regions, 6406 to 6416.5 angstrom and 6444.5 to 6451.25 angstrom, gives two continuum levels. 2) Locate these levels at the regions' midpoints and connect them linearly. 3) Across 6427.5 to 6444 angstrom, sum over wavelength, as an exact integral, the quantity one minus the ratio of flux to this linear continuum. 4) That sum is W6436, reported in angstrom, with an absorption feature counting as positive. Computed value 0.2 angstrom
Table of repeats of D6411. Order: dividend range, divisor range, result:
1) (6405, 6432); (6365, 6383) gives 1.01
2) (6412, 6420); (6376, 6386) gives 1.02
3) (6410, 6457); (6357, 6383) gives 1.03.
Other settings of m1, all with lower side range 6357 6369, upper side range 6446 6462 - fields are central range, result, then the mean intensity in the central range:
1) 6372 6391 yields 0.4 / 10.1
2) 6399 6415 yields 0.2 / 10.4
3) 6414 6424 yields 0.0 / 10.6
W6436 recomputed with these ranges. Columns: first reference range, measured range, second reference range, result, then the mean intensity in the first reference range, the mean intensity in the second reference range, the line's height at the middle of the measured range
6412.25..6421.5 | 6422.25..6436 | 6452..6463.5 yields -0.4 angstrom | 10.5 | 10.7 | 10.5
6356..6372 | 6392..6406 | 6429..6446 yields 0.1 angstrom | 10.3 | 10.5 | 10.4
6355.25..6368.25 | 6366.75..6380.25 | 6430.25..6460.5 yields -0.3 angstrom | 10.2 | 10.7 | 10.3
